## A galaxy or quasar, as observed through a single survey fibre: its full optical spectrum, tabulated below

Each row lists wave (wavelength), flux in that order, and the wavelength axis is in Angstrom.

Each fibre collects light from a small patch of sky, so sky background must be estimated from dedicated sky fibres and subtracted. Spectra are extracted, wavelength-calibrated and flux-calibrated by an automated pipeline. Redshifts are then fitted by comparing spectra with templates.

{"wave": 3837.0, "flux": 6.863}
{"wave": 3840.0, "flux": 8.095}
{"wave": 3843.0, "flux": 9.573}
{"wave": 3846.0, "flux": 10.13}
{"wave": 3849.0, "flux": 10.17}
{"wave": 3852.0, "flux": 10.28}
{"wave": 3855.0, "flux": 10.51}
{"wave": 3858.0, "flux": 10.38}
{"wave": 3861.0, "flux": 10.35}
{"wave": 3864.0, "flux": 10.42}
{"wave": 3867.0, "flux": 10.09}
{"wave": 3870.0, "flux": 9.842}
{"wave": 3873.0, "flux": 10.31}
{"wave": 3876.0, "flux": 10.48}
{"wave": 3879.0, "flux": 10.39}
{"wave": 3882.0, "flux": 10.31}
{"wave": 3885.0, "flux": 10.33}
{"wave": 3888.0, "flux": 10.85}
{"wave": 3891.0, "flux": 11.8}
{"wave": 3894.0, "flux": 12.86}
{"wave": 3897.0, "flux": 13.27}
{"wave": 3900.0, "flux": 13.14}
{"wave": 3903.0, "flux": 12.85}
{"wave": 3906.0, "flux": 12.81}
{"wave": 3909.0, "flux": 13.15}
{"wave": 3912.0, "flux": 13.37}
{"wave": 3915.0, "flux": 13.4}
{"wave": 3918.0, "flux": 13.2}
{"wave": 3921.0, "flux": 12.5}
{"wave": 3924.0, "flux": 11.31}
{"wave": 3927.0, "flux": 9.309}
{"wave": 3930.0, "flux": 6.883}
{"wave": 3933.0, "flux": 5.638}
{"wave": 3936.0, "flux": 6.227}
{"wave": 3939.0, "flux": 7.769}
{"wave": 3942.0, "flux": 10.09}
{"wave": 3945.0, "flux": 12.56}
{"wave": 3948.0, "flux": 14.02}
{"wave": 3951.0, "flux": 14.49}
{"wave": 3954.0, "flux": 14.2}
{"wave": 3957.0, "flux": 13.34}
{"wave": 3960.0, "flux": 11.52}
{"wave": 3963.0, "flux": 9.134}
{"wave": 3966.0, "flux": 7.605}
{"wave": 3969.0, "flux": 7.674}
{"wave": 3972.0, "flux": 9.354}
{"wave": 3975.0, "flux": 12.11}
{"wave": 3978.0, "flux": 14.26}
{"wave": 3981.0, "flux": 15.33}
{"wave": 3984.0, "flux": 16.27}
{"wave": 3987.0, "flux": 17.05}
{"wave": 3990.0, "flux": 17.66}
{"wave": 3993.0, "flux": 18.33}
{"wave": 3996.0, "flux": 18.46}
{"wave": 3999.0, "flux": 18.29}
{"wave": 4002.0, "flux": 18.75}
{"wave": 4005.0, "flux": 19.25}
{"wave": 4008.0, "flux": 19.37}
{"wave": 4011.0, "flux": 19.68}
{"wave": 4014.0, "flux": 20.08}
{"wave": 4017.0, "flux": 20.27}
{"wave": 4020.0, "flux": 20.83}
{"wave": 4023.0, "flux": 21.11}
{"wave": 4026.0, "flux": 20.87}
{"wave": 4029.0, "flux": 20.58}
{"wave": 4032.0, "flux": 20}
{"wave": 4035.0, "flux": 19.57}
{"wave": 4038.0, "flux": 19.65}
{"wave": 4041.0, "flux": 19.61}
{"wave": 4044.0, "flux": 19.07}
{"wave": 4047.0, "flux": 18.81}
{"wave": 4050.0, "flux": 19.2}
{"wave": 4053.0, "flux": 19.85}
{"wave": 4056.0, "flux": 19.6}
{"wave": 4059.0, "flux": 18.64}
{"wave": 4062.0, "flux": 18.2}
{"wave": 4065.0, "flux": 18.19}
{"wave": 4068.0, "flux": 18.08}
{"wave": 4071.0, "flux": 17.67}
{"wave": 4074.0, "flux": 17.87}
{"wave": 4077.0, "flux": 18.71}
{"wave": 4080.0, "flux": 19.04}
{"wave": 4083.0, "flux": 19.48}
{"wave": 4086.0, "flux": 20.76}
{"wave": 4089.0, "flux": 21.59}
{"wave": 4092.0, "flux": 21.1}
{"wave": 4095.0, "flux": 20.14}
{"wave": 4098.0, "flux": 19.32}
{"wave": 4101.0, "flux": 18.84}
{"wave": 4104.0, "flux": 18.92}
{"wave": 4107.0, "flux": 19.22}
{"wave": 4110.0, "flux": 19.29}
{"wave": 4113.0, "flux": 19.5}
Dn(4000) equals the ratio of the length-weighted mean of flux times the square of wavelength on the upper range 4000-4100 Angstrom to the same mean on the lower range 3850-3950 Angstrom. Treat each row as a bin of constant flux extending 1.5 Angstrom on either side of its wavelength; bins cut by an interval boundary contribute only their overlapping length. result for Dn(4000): 1.92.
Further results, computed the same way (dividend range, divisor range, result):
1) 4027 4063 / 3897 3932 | 1.74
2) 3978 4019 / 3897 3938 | 1.72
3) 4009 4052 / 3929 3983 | 1.92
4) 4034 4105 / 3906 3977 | 1.89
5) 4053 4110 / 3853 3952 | 1.90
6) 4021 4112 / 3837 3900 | 2.04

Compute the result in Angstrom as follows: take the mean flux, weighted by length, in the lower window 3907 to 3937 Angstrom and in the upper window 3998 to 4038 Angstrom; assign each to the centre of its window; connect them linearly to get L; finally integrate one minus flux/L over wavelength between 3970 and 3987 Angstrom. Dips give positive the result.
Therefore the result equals 2.7 Angstrom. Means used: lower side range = 10.6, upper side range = 19.9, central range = 13.6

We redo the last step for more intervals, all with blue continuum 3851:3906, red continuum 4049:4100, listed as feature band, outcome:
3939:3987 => 8.11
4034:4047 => -1.14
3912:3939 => 6.36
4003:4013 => -1.79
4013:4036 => -4.39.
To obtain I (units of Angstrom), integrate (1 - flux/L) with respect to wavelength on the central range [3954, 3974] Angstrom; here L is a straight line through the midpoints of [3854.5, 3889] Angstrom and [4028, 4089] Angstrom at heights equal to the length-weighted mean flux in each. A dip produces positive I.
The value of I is 6.1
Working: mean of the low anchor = 10.3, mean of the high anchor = 19.2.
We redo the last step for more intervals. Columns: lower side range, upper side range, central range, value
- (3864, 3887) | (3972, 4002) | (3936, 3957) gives 3.4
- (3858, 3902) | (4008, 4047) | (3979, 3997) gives 0.6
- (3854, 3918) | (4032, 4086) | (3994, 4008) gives -1.9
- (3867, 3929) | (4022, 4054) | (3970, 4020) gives 0.7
